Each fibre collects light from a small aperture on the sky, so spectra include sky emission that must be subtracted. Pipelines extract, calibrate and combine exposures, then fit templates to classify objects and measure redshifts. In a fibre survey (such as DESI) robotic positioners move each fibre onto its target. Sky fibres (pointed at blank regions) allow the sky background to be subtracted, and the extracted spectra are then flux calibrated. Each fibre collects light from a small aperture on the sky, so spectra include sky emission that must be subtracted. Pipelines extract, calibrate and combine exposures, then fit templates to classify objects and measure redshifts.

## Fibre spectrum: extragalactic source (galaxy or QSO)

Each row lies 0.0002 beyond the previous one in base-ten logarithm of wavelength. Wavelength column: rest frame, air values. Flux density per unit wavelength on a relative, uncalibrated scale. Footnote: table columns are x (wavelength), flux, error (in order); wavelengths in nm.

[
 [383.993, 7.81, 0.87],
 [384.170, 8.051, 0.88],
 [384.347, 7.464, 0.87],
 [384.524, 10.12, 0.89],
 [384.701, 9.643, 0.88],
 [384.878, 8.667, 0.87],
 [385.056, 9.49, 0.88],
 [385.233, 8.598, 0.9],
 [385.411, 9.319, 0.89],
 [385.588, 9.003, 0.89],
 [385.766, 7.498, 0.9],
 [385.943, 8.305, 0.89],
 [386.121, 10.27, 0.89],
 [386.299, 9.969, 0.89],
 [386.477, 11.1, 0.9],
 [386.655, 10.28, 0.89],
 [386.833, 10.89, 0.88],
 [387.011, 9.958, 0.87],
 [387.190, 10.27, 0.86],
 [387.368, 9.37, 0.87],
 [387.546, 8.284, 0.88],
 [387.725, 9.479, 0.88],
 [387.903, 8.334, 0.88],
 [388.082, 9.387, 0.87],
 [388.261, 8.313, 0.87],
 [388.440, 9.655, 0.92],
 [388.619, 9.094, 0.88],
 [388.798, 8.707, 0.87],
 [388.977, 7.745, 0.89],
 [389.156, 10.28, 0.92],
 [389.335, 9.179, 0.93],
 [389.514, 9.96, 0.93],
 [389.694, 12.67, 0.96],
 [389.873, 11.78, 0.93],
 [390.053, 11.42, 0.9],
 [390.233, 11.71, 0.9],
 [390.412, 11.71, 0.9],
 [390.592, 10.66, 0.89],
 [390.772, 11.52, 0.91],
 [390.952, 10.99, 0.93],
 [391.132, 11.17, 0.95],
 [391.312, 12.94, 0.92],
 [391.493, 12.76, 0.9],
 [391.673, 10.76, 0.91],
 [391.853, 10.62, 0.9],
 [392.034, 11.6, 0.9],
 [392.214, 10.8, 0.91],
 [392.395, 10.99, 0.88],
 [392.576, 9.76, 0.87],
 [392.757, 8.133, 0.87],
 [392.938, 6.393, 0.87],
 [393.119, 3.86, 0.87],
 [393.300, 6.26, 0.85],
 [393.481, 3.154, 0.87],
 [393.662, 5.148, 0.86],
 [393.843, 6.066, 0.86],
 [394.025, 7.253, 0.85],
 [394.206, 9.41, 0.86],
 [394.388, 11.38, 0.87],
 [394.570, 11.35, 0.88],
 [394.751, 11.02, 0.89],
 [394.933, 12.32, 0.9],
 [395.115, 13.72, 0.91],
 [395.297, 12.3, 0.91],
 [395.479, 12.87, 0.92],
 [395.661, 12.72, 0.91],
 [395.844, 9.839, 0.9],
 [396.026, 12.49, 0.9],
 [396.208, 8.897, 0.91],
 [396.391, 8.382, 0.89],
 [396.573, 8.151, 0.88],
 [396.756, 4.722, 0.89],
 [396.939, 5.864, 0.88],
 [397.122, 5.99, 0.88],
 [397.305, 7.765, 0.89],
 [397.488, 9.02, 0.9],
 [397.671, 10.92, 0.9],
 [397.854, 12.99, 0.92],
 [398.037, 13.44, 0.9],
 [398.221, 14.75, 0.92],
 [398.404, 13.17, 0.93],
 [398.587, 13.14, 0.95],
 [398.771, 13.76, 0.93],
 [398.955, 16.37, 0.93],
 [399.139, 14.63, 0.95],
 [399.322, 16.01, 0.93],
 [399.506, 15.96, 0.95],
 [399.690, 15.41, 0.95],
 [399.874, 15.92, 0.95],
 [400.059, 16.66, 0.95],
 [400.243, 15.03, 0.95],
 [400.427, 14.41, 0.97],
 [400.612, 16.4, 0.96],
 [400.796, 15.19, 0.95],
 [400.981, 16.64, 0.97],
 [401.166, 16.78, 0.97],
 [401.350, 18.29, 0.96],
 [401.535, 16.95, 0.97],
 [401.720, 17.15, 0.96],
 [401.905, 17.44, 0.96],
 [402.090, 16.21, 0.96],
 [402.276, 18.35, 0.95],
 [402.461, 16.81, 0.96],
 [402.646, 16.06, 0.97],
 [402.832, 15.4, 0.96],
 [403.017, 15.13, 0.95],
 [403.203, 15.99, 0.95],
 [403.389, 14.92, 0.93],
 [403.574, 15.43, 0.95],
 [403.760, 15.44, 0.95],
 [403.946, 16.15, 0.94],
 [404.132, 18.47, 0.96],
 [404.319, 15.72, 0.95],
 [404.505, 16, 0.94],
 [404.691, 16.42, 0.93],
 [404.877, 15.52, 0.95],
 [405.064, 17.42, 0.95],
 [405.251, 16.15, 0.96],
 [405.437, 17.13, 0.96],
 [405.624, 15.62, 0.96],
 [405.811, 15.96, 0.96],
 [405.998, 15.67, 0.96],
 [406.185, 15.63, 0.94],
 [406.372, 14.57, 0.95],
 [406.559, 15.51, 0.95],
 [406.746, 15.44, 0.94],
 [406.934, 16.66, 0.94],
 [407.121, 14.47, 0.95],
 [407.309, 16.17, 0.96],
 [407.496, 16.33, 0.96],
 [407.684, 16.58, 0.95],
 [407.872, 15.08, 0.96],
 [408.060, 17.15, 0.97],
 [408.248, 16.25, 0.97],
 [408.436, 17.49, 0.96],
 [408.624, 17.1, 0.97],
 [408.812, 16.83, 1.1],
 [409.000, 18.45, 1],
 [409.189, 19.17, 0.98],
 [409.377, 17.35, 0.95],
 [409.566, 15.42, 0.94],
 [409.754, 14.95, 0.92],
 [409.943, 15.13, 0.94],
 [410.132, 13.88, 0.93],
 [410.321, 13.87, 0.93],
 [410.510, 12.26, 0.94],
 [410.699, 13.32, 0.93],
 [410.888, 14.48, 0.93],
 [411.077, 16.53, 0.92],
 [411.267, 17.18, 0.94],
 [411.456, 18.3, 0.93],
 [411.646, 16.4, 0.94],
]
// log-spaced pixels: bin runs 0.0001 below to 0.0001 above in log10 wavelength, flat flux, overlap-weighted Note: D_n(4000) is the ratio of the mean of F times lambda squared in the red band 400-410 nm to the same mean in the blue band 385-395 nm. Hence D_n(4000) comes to 1.8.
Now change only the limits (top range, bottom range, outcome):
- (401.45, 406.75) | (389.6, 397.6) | 1.75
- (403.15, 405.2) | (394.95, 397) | 1.66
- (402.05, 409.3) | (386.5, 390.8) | 1.77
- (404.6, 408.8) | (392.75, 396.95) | 1.92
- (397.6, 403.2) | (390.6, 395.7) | 1.63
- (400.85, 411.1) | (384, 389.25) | 1.93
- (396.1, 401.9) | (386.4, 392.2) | 1.34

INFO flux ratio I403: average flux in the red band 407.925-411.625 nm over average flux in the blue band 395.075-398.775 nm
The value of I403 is 1.51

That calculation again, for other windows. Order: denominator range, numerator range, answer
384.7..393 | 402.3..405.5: 1.62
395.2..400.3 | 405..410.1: 1.35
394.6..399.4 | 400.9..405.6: 1.45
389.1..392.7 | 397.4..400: 1.26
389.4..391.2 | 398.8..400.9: 1.38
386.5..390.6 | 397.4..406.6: 1.56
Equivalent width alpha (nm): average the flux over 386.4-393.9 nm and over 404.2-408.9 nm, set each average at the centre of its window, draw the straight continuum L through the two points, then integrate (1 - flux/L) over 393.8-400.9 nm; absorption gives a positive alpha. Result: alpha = 0.316 nm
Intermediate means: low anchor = 9.61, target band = 12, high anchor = 16.1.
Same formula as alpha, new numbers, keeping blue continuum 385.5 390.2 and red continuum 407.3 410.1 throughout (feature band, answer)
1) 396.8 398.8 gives 0.350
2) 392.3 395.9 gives 0.798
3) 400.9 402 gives -0.235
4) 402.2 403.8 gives -0.136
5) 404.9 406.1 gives -0.058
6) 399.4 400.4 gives -0.149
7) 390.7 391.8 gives -0.086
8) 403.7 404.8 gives -0.092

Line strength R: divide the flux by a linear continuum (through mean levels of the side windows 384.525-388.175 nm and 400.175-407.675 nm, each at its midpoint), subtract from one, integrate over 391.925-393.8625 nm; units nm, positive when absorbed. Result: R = 0.70 nm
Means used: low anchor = 9.42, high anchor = 16.1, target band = 7.55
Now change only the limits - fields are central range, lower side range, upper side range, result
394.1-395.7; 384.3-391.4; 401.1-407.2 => 0.10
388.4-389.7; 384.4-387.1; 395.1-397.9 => 0.01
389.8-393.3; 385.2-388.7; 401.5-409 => 0.21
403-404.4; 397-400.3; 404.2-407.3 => -0.07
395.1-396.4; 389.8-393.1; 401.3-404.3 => 0.14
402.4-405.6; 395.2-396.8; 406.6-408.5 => -0.41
